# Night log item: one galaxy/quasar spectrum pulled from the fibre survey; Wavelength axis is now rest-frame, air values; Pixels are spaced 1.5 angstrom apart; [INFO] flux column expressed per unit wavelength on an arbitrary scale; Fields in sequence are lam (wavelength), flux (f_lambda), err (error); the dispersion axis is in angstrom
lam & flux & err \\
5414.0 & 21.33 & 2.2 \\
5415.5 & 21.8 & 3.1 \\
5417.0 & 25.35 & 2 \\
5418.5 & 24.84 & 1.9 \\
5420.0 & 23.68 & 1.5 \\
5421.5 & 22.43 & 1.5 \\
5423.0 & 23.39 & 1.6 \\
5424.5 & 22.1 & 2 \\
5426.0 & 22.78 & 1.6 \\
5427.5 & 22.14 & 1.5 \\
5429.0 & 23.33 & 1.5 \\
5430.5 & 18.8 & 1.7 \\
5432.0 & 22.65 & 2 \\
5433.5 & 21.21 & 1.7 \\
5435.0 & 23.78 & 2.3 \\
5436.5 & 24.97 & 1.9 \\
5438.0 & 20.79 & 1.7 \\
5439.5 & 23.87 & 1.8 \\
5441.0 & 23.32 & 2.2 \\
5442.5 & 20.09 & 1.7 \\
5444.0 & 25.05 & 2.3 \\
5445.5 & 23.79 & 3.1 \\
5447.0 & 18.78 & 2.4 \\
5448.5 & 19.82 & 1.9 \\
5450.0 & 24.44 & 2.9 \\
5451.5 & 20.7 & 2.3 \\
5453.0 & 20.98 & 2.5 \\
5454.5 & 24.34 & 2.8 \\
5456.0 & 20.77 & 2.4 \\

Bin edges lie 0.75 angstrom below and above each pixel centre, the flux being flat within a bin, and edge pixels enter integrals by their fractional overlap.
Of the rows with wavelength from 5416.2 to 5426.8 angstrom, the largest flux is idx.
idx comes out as 25.35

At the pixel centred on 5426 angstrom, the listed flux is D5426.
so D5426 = 22.78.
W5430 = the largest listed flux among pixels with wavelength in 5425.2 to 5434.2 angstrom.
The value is 23.33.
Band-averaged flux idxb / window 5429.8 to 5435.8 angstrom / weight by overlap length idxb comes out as 21.7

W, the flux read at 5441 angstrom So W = 23.32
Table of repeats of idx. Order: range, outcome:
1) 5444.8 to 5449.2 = 23.79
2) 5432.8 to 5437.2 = 24.97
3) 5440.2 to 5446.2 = 25.05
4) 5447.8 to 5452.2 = 24.44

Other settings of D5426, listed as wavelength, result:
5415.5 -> 21.8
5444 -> 25.05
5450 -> 24.44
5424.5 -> 22.1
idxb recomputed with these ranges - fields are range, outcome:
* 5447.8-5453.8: 21.5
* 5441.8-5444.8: 22.6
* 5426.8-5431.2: 21.4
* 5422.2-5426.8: 22.7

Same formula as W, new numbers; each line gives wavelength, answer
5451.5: 20.7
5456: 20.77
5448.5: 19.82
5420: 23.68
